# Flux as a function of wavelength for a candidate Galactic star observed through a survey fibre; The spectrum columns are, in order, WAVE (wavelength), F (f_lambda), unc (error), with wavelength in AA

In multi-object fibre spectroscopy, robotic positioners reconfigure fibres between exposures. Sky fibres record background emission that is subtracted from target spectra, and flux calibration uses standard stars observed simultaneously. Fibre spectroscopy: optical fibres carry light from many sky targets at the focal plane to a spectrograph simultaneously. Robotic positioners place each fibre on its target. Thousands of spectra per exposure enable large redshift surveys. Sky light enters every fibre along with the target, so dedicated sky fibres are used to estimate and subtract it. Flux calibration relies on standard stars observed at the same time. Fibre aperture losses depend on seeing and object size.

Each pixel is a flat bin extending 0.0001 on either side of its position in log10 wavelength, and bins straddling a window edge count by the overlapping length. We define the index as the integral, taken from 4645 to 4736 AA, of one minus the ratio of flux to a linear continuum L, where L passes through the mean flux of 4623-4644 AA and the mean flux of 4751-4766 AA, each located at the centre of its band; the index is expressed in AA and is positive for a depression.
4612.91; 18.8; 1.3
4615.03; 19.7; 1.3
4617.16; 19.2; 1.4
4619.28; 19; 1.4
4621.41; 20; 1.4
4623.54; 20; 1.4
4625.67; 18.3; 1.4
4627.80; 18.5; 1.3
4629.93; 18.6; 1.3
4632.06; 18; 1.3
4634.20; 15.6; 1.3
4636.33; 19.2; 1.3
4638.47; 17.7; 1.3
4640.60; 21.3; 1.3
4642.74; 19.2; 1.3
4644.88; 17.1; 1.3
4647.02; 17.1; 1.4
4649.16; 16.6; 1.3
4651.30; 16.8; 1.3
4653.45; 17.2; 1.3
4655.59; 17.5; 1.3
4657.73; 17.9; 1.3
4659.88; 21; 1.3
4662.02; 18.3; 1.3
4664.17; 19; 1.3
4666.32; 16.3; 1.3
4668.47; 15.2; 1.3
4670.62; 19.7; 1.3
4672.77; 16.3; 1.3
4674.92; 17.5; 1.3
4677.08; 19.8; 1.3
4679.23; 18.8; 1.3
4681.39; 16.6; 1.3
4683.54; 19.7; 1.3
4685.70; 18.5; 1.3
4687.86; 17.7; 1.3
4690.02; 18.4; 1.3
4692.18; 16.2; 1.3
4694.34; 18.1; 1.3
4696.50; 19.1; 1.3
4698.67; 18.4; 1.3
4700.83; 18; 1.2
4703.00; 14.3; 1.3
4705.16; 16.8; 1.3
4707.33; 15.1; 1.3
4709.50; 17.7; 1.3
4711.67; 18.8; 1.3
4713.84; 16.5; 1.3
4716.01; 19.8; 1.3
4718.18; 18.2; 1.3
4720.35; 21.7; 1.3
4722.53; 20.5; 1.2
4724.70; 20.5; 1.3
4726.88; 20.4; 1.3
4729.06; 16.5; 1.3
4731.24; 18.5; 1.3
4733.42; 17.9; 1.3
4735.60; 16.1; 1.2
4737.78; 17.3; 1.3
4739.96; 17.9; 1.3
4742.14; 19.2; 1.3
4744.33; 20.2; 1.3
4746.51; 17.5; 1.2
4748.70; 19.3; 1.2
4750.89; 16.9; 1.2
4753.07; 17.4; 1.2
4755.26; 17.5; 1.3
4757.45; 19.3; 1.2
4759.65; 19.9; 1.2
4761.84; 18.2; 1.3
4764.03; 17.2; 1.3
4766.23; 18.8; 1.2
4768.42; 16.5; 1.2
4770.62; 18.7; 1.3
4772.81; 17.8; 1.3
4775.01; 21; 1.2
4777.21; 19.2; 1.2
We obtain 2.1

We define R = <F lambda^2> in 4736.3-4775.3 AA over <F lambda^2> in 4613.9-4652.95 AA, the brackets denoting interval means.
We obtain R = 1.05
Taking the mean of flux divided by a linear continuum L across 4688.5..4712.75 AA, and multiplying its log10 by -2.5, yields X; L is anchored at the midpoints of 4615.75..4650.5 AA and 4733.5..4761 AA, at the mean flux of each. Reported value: 0.058 mag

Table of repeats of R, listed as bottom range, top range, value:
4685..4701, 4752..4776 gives 1.05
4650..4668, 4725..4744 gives 1.05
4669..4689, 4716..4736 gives 1.07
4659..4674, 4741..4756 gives 1.06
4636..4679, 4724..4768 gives 1.05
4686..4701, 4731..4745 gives 1.02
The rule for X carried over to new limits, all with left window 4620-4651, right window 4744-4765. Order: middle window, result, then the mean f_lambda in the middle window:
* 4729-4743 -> 0.04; 17.7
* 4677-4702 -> 0.01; 18.2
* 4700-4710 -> 0.13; 16.3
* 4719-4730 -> -0.09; 19.9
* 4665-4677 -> 0.06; 17.3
